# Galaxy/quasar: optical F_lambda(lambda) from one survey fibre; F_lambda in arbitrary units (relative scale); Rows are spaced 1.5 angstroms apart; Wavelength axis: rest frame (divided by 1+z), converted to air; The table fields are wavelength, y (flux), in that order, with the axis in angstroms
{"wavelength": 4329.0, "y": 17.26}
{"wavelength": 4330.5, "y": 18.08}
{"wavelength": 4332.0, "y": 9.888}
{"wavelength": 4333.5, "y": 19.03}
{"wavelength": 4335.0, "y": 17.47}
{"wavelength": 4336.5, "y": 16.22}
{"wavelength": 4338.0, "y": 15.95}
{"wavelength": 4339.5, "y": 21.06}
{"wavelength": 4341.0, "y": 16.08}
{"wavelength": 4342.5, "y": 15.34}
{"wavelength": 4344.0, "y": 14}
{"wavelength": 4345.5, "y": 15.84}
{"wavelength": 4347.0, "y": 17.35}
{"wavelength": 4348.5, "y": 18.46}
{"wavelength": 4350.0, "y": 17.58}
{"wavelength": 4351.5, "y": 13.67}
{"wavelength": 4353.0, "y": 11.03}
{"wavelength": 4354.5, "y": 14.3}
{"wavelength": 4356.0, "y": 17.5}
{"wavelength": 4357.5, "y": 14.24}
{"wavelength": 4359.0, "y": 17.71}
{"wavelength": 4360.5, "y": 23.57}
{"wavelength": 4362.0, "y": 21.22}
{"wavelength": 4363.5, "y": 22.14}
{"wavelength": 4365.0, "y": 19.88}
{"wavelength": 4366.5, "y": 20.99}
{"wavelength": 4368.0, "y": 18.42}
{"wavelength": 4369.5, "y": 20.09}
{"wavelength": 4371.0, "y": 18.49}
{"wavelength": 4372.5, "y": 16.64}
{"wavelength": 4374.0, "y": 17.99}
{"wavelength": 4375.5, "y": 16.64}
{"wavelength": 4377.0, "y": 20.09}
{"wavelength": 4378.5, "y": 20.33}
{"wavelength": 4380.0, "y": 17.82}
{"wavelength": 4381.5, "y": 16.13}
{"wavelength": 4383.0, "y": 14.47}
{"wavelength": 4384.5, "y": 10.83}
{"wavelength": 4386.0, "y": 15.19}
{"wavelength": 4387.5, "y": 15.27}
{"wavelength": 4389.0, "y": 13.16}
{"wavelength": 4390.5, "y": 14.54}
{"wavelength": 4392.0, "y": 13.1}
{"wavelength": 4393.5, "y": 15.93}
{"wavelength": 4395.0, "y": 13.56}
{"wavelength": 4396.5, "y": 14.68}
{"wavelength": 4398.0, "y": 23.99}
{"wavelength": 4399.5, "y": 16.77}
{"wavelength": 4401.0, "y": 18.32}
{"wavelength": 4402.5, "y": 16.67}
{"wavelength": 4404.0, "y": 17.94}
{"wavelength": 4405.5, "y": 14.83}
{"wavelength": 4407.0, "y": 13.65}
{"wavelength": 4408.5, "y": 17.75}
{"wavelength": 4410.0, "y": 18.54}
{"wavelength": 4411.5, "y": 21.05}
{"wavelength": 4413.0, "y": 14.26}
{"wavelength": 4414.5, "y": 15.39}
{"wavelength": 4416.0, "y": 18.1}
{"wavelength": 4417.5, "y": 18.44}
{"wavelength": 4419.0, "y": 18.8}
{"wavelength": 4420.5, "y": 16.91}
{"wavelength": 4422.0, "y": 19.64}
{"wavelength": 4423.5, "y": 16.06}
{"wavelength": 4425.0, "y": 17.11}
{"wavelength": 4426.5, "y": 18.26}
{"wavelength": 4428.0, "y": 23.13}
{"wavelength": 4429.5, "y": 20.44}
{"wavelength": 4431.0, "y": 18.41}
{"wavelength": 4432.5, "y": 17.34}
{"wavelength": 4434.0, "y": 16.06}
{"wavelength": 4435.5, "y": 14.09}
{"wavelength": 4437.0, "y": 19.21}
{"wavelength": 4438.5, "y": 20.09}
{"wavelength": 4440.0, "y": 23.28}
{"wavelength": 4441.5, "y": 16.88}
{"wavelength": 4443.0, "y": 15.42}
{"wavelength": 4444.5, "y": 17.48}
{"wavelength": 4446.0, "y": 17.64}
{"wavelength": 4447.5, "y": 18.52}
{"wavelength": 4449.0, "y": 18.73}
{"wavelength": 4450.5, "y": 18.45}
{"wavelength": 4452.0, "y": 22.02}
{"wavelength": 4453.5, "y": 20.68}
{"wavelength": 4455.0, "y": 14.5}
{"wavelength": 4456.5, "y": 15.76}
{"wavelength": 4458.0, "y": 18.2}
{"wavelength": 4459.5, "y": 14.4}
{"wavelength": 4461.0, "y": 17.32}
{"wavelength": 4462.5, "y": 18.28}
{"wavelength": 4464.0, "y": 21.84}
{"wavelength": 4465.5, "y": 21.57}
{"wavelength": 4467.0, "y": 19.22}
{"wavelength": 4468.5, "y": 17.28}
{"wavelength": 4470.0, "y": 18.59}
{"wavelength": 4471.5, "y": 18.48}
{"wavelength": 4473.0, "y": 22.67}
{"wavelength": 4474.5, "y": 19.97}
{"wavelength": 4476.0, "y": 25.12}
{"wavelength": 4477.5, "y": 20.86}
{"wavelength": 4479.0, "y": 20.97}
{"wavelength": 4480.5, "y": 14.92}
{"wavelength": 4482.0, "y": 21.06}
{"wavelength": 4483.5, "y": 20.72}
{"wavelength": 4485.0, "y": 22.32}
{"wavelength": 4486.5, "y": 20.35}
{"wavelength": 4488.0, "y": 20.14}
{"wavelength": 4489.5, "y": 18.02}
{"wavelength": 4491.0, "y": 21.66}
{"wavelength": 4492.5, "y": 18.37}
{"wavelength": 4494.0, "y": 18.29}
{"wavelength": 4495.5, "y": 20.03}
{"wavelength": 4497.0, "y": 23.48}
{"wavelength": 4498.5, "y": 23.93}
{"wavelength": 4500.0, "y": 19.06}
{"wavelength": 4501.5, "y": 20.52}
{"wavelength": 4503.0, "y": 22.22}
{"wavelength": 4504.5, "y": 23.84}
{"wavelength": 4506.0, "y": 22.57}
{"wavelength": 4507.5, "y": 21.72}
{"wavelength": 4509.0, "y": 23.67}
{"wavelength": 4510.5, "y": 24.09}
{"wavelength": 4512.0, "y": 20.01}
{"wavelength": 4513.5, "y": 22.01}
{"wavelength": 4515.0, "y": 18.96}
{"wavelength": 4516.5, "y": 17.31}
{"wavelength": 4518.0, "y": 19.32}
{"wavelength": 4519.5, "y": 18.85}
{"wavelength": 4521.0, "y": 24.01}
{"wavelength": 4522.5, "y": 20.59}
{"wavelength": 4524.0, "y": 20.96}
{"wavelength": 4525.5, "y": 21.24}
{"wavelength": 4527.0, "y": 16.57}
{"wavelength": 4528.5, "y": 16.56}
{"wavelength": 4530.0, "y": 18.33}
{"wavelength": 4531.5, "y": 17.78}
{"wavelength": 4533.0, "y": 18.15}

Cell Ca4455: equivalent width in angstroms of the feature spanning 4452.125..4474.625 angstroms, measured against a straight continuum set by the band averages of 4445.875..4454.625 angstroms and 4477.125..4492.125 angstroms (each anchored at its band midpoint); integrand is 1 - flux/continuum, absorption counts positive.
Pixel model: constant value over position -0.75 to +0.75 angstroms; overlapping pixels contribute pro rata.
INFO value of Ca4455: 1.1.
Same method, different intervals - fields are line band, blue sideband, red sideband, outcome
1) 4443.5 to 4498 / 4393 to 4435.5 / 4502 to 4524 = 0.9 angstroms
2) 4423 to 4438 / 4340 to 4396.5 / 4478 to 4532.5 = 0.3 angstroms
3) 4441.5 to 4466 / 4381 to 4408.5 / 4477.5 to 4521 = 0.5 angstroms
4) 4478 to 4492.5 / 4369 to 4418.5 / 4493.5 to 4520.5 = 0.3 angstroms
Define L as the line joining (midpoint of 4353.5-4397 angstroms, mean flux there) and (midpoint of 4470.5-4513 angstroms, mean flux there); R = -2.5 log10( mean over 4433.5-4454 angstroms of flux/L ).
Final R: 0.053 mag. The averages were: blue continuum 17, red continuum 21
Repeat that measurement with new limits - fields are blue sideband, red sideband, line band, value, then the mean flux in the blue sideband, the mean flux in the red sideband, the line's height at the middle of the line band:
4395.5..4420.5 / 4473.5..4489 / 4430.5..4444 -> 0.05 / 17.4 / 20.6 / 18.7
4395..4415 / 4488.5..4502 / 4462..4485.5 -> -0.04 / 17.1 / 20.4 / 19.6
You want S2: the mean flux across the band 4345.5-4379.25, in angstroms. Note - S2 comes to 18.1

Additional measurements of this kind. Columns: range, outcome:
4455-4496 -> 19.4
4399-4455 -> 18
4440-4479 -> 18.9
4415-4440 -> 18.4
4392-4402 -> 16.9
